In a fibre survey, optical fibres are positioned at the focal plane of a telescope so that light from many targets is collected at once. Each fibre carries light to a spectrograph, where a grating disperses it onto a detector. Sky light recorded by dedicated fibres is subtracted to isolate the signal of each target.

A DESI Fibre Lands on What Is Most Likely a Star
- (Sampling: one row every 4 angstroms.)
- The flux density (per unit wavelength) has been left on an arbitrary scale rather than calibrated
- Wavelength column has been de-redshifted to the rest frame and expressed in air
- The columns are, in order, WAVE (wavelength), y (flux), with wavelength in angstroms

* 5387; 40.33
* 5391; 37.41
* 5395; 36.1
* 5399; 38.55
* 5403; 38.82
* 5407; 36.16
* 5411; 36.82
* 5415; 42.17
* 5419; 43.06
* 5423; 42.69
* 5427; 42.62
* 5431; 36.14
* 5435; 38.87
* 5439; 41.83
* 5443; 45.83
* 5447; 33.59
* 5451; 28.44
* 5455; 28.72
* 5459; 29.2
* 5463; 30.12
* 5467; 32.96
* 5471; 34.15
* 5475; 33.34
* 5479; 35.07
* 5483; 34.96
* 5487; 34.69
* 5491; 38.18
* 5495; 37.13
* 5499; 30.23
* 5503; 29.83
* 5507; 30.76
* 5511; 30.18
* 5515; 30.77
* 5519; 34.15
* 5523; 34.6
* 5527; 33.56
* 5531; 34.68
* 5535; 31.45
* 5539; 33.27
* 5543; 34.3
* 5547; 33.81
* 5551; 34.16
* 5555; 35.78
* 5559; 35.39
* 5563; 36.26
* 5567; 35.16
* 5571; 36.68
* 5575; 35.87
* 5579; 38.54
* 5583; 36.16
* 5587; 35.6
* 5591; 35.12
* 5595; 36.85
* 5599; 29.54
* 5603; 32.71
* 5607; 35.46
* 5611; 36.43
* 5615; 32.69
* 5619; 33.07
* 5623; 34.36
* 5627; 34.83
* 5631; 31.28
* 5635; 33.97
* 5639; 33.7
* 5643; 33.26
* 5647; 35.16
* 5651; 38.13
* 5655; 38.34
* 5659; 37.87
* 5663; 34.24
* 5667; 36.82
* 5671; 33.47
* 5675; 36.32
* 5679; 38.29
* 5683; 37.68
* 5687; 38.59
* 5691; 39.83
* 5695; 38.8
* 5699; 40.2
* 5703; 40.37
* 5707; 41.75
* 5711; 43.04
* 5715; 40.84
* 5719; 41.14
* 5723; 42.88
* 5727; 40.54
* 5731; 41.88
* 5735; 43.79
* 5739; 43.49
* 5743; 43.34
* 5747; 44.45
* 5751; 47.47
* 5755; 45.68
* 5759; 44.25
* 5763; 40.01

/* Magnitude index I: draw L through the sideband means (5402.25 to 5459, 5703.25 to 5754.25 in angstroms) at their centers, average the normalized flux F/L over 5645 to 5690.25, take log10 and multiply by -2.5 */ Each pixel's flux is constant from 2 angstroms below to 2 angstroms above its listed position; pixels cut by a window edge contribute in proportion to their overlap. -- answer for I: 0.14 mag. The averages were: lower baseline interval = 37.9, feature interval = 36.9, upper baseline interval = 42.9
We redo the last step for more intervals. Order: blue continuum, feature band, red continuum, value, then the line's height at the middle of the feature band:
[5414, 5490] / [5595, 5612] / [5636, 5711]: 0.102 mag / 37.1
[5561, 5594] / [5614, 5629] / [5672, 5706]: 0.103 mag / 37.2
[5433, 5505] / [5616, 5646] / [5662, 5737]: 0.136 mag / 38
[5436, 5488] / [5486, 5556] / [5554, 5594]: 0.057 mag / 35.2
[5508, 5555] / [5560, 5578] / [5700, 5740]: -0.035 mag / 35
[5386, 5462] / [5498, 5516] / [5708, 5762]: 0.276 mag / 39.1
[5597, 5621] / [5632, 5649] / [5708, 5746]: 0.058 mag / 35.7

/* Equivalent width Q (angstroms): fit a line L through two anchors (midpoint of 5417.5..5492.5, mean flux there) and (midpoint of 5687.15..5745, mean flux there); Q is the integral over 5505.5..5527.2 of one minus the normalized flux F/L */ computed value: 2.9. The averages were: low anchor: 36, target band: 32.3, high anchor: 41.5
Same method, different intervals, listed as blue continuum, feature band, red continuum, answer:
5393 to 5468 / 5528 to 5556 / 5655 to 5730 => 3.0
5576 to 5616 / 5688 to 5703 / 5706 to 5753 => 0.5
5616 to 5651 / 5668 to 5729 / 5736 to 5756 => 1.0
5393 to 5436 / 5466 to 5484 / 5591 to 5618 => 1.7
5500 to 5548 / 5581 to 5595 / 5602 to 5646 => -1.0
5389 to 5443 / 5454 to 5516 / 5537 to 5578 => 8.0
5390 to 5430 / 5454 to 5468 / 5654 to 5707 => 3.2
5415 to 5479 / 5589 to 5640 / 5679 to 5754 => 7.4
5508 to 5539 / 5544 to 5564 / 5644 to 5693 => -0.8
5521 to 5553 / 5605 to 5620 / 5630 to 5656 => 0.0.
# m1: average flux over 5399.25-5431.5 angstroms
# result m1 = 39.9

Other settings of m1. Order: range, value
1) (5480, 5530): 33.3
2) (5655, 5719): 38.6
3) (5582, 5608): 34.4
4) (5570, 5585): 36.8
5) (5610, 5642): 33.7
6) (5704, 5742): 42.1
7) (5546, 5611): 35.3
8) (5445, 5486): 32.1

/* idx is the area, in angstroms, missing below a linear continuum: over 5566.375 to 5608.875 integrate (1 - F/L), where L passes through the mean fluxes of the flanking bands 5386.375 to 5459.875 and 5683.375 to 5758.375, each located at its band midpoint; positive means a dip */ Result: 5.2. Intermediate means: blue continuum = 37.8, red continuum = 42.1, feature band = 35.2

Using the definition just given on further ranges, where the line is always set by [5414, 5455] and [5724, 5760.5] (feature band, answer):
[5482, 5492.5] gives 1.01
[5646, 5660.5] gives 1.68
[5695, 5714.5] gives 1.00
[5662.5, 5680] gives 2.82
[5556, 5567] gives 1.41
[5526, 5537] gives 1.98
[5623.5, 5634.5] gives 2.27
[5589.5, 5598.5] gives 1.41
